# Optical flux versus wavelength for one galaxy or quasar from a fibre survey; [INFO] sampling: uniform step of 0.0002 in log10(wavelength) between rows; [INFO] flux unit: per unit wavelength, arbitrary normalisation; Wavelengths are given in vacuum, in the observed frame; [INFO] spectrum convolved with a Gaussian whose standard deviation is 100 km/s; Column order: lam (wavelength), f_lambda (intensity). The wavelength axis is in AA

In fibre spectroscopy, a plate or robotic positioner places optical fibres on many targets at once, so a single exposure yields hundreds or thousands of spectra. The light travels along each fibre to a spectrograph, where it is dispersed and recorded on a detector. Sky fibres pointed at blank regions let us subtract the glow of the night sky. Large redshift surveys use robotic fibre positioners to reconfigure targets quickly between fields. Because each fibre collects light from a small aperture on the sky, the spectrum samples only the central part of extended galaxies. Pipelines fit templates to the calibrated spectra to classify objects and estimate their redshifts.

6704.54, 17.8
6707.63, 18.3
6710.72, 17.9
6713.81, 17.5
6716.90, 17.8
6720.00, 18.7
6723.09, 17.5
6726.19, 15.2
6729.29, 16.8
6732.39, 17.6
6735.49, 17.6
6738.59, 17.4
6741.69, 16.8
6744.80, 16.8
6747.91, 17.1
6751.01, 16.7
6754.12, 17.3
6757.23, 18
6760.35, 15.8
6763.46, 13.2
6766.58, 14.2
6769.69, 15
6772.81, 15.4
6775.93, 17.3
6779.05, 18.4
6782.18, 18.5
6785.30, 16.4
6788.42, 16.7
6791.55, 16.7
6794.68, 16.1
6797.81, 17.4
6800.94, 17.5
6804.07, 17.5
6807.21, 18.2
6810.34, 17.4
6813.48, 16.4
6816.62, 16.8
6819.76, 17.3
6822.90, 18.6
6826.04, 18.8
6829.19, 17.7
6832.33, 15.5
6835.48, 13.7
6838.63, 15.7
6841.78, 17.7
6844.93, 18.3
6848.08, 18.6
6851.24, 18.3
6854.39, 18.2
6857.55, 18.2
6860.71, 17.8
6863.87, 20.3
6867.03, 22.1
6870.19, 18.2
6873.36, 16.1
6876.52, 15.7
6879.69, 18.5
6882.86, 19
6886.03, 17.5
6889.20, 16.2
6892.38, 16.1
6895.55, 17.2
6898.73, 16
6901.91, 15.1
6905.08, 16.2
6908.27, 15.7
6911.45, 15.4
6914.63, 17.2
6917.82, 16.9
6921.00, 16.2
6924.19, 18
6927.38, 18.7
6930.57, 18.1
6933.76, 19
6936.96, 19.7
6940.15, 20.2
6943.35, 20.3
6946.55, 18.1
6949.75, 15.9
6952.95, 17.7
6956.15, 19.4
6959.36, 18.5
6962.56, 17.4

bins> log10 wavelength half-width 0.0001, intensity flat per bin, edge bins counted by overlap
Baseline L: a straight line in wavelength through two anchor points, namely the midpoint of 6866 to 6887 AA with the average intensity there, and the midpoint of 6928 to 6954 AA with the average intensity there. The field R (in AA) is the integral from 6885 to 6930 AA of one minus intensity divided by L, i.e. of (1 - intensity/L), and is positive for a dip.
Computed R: 4.2 AA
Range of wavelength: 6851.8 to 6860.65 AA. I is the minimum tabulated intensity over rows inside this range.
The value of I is 18.2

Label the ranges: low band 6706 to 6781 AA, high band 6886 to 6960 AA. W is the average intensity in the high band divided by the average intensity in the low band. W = 1.0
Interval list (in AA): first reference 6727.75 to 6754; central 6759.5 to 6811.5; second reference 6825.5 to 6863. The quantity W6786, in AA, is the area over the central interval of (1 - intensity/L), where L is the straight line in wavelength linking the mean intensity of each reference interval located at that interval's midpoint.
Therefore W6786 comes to 1.99 AA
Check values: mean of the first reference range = 17.1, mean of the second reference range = 17.4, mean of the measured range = 16.6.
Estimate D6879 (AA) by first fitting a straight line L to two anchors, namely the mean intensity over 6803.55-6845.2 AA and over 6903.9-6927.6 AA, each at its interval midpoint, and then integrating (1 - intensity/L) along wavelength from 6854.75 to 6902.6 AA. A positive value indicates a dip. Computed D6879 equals -2.3 AA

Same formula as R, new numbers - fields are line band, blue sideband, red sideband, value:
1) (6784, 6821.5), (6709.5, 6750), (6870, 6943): 0.5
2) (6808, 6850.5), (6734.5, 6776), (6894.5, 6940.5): -1.1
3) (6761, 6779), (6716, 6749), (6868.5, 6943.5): 2.0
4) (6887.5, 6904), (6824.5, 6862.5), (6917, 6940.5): 1.7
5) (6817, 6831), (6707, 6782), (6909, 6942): -0.5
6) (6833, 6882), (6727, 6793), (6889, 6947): -2.0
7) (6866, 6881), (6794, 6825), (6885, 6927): -1.0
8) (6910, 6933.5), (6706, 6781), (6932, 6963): 1.4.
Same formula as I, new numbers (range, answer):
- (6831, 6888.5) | 13.7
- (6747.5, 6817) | 13.2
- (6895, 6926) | 15.1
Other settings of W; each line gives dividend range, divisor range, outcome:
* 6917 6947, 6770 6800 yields 1.10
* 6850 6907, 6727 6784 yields 1.06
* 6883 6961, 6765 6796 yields 1.06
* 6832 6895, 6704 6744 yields 1.01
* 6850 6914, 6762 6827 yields 1.03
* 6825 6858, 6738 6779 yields 1.06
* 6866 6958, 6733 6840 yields 1.05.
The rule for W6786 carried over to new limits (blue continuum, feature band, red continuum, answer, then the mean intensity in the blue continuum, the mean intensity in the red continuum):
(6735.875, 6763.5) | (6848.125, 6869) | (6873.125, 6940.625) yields -2.5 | 16.8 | 17.2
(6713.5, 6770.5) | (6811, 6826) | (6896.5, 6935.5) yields -0.6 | 16.7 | 16.9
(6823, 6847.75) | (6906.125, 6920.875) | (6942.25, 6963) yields 1.2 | 17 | 18.2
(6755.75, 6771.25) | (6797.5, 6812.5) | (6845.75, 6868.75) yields -0.6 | 15.2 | 19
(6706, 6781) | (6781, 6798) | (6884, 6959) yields 0.1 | 16.9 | 17.5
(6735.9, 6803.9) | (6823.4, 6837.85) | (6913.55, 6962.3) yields 0.6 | 16.6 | 18.2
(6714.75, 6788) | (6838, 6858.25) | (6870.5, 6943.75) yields -1.0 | 16.8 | 17.3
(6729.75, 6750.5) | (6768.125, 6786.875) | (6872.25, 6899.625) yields 0.3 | 17.2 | 17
